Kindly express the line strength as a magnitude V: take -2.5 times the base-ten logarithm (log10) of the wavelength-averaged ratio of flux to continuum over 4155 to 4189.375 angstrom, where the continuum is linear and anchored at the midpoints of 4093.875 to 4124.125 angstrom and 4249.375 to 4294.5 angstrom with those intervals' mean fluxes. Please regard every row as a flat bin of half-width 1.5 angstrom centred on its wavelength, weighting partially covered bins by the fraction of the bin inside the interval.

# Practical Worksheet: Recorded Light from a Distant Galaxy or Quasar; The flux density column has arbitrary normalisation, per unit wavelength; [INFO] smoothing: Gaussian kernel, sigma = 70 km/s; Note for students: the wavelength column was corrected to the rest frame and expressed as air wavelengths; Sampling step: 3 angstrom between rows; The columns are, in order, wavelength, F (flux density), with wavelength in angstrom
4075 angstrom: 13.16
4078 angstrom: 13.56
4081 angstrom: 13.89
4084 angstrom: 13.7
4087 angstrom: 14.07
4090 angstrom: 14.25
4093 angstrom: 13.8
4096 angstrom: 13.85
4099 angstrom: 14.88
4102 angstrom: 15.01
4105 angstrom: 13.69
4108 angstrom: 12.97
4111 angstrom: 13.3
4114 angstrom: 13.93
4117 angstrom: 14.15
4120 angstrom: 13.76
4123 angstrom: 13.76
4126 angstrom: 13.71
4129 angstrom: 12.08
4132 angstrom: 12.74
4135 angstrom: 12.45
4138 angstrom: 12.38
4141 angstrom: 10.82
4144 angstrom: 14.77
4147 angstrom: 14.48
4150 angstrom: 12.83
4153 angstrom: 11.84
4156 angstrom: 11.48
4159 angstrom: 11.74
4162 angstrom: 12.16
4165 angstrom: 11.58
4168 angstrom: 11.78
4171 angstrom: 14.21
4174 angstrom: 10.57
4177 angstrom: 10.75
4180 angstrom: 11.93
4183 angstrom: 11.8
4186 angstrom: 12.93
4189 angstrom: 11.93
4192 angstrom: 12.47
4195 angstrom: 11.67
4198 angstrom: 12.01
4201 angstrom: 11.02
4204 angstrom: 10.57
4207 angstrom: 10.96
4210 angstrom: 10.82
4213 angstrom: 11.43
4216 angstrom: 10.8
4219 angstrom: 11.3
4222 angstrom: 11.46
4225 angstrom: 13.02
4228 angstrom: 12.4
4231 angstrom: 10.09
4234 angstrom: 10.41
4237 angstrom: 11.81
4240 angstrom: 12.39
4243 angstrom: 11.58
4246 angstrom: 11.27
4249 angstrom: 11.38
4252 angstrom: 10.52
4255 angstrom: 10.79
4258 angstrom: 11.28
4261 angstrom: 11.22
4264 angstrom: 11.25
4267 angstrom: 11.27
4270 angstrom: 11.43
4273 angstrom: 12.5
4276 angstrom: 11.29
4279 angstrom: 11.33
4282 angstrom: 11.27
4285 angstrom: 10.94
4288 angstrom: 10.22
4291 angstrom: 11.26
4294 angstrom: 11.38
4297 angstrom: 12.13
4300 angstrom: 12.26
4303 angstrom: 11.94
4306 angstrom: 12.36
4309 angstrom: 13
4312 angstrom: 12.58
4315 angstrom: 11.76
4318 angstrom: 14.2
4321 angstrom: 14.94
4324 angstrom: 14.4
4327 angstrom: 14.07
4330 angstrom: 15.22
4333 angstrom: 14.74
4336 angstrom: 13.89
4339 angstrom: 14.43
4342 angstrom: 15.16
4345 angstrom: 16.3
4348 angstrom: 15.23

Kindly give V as 0.08 mag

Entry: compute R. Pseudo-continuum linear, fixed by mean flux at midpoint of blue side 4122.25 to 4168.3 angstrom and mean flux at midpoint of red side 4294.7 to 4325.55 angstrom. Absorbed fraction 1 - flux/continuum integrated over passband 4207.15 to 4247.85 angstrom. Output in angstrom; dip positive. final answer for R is 4.2 angstrom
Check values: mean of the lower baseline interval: 12.5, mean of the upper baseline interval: 12.9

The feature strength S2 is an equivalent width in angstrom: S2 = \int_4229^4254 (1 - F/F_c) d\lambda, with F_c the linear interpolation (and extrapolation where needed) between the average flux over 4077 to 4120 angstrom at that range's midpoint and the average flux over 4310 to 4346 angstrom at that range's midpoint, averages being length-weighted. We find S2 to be 5.20 angstrom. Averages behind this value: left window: 13.9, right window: 14.3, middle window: 11.2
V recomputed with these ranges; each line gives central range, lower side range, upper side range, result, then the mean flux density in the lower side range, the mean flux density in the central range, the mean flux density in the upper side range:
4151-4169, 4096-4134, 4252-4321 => 0.119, 13.7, 11.8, 11.8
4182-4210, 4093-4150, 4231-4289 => 0.057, 13.5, 11.7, 11.2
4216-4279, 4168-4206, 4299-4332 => 0.102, 11.8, 11.4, 13.4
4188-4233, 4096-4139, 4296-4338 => 0.177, 13.5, 11.4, 13.4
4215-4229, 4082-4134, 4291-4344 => 0.150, 13.7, 11.8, 13.4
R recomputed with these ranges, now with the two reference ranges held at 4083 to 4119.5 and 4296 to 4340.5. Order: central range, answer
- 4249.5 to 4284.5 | 6.0 angstrom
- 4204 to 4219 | 3.0 angstrom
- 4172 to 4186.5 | 2.3 angstrom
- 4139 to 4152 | 0.7 angstrom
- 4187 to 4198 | 1.4 angstrom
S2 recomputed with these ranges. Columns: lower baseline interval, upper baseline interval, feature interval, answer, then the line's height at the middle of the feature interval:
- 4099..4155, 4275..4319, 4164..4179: 1.30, 12.9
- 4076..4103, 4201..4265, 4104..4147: 0.50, 13.4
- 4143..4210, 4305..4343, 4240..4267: 3.67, 13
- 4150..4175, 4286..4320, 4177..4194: -0.06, 12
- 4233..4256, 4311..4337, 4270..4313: 3.91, 12.9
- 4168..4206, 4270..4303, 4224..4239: 0.18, 11.7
